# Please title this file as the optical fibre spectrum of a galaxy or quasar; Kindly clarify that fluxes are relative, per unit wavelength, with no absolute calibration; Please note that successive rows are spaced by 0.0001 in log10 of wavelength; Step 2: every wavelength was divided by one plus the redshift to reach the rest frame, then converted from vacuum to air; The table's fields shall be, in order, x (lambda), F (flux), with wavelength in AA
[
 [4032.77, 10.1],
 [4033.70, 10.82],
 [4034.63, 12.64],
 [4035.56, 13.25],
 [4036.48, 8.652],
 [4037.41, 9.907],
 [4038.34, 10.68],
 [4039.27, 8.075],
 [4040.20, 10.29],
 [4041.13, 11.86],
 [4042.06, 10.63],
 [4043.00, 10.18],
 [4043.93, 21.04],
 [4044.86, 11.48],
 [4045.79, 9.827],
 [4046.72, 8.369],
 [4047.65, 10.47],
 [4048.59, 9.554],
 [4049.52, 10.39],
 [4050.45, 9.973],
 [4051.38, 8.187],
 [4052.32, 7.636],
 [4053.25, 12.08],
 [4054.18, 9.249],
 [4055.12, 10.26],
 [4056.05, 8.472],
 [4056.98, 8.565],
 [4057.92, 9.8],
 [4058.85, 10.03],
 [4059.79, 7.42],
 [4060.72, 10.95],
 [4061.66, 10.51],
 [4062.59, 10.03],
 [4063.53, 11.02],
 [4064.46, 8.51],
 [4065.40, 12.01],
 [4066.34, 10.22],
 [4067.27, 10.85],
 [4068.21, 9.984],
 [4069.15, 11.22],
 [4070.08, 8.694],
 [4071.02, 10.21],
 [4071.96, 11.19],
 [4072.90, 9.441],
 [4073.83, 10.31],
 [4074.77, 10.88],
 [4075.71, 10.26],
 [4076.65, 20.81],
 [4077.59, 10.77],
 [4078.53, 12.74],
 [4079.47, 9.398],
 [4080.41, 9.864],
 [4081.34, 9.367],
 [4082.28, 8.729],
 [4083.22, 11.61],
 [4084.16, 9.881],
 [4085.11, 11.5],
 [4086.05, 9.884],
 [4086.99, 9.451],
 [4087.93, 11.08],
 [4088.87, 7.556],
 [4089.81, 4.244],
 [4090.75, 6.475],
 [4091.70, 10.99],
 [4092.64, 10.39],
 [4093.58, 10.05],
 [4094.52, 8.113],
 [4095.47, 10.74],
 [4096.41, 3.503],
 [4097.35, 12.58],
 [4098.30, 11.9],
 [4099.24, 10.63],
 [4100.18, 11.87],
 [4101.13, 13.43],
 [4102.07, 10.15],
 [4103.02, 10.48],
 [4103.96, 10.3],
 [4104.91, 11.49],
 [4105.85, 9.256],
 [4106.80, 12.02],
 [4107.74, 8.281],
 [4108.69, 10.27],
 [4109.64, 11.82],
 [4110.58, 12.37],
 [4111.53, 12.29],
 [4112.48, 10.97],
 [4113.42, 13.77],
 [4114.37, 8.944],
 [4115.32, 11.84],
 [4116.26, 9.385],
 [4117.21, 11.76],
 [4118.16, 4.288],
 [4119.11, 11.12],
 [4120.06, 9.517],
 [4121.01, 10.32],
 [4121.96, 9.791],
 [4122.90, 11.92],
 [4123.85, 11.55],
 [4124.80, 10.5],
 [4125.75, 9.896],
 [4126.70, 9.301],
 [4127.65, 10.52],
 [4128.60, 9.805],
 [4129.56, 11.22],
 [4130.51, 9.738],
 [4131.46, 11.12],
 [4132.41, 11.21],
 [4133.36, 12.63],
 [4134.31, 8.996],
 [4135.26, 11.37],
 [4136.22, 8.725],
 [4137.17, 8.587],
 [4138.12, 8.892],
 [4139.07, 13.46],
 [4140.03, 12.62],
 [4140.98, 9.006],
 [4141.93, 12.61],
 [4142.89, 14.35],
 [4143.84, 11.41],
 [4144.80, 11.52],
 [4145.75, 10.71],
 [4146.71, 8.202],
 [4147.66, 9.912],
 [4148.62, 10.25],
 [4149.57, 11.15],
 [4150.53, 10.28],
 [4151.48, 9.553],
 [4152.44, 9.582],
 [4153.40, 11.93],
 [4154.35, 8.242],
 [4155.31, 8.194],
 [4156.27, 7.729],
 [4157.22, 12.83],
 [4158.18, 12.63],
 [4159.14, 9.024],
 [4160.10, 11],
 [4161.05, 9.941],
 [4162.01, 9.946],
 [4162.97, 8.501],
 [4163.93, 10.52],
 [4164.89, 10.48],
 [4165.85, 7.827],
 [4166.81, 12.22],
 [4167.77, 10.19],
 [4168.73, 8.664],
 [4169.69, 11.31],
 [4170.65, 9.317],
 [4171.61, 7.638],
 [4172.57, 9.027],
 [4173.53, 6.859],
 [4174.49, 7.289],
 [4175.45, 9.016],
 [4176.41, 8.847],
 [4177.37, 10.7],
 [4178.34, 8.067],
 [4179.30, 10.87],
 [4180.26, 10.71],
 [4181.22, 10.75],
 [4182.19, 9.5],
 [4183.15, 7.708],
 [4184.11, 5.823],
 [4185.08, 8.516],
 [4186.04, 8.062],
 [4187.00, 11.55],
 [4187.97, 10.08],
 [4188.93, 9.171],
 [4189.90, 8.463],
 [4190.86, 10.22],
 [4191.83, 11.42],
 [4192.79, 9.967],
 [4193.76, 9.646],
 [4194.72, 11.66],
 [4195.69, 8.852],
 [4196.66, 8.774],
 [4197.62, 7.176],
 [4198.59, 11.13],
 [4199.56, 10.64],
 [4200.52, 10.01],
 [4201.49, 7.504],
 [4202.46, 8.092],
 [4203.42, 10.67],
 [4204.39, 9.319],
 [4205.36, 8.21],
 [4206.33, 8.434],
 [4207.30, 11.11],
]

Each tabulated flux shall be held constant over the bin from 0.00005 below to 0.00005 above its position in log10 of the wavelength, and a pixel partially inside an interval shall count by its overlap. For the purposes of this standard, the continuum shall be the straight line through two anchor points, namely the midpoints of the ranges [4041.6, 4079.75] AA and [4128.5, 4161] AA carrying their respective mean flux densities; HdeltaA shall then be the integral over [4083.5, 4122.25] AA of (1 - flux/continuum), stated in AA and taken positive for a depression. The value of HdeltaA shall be 1.6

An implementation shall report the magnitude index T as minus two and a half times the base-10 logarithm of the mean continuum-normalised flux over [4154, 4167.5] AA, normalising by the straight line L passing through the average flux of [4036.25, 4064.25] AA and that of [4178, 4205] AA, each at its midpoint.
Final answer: -0.04 mag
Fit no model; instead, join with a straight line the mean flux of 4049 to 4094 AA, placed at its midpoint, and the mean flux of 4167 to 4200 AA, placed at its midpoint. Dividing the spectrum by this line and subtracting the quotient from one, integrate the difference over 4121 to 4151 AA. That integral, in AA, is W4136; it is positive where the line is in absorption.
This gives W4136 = -3.2 AA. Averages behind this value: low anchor 10.1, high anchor 9.37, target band 10.7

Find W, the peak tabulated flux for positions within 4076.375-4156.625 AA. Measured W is 20.81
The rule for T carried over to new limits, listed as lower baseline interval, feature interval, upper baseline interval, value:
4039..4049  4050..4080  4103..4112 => 0.069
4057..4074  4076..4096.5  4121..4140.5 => 0.027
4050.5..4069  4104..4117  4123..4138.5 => -0.083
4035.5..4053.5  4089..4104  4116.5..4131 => 0.060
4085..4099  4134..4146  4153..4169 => -0.127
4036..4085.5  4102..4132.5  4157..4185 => -0.058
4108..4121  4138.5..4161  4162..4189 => -0.090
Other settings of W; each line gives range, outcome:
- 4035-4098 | 21.04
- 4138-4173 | 14.35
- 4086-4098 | 12.58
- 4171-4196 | 11.66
